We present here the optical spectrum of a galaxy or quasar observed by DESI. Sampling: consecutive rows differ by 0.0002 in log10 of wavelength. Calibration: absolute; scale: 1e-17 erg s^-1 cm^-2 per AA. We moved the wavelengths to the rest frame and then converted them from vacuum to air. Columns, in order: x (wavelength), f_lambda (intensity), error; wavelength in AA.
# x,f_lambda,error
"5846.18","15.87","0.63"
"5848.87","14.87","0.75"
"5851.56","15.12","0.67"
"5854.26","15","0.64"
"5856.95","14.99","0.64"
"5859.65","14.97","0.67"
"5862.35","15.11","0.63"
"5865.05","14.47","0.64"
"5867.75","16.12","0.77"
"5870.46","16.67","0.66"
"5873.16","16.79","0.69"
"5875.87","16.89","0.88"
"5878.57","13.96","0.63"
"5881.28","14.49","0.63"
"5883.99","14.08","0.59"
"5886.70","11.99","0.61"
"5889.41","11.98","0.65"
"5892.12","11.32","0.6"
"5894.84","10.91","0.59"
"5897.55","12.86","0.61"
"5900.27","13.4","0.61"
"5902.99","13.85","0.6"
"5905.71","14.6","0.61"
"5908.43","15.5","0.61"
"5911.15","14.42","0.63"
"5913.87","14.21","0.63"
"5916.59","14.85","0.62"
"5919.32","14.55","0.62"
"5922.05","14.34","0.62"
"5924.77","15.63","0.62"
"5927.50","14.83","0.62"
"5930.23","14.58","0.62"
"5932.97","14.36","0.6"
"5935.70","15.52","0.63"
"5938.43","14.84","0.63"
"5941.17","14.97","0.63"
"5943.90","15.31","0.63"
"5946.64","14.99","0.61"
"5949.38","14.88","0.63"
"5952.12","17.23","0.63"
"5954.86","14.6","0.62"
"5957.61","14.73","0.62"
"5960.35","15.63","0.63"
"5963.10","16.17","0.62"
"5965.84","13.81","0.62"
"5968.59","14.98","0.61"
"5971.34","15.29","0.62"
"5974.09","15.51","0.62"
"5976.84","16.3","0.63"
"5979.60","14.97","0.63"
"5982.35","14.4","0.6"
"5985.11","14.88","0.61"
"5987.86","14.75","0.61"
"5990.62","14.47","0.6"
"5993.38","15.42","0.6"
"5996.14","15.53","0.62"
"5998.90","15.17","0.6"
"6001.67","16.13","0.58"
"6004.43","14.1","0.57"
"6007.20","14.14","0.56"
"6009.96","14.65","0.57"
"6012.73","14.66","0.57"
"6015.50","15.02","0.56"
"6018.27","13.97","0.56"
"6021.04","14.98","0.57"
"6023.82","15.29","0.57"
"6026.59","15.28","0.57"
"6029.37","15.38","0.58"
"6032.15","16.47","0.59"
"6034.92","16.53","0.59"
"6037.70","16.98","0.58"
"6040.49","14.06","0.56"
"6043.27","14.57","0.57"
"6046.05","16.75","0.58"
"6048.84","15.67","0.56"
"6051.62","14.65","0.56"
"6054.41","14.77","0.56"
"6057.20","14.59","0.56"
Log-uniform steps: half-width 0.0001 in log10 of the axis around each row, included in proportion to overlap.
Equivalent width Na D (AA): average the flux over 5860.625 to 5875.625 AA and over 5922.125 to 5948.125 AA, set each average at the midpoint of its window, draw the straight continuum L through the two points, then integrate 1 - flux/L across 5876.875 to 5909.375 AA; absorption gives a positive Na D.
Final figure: 4.8 AA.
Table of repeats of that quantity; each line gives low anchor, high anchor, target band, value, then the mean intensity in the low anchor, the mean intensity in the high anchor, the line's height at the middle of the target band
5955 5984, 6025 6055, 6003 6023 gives 1.1 AA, 15.1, 15.6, 15.4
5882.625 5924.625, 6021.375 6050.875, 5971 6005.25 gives -0.6 AA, 13.6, 15.6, 14.9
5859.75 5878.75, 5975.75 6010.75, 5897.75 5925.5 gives 1.9 AA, 15.8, 15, 15.5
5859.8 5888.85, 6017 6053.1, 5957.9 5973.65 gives 0.1 AA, 15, 15.4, 15.2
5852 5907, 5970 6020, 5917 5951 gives -0.8 AA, 14.2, 15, 14.6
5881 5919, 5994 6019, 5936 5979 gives -3.2 AA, 13.5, 14.9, 14.2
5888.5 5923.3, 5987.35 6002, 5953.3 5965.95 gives -0.5 AA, 13.6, 15.2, 14.6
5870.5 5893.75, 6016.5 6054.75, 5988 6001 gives -0.1 AA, 14.1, 15.4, 15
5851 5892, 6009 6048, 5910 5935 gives 0.4 AA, 14.7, 15.3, 14.9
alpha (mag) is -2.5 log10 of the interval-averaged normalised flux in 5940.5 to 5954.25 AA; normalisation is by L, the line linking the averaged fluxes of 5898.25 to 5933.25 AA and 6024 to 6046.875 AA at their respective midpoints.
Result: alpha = -0.04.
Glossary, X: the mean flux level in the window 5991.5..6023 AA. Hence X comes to 14.9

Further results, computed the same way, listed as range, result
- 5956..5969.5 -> 15.1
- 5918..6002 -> 15.1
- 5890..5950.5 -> 14.3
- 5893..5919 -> 13.8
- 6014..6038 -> 15.5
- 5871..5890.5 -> 14.4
